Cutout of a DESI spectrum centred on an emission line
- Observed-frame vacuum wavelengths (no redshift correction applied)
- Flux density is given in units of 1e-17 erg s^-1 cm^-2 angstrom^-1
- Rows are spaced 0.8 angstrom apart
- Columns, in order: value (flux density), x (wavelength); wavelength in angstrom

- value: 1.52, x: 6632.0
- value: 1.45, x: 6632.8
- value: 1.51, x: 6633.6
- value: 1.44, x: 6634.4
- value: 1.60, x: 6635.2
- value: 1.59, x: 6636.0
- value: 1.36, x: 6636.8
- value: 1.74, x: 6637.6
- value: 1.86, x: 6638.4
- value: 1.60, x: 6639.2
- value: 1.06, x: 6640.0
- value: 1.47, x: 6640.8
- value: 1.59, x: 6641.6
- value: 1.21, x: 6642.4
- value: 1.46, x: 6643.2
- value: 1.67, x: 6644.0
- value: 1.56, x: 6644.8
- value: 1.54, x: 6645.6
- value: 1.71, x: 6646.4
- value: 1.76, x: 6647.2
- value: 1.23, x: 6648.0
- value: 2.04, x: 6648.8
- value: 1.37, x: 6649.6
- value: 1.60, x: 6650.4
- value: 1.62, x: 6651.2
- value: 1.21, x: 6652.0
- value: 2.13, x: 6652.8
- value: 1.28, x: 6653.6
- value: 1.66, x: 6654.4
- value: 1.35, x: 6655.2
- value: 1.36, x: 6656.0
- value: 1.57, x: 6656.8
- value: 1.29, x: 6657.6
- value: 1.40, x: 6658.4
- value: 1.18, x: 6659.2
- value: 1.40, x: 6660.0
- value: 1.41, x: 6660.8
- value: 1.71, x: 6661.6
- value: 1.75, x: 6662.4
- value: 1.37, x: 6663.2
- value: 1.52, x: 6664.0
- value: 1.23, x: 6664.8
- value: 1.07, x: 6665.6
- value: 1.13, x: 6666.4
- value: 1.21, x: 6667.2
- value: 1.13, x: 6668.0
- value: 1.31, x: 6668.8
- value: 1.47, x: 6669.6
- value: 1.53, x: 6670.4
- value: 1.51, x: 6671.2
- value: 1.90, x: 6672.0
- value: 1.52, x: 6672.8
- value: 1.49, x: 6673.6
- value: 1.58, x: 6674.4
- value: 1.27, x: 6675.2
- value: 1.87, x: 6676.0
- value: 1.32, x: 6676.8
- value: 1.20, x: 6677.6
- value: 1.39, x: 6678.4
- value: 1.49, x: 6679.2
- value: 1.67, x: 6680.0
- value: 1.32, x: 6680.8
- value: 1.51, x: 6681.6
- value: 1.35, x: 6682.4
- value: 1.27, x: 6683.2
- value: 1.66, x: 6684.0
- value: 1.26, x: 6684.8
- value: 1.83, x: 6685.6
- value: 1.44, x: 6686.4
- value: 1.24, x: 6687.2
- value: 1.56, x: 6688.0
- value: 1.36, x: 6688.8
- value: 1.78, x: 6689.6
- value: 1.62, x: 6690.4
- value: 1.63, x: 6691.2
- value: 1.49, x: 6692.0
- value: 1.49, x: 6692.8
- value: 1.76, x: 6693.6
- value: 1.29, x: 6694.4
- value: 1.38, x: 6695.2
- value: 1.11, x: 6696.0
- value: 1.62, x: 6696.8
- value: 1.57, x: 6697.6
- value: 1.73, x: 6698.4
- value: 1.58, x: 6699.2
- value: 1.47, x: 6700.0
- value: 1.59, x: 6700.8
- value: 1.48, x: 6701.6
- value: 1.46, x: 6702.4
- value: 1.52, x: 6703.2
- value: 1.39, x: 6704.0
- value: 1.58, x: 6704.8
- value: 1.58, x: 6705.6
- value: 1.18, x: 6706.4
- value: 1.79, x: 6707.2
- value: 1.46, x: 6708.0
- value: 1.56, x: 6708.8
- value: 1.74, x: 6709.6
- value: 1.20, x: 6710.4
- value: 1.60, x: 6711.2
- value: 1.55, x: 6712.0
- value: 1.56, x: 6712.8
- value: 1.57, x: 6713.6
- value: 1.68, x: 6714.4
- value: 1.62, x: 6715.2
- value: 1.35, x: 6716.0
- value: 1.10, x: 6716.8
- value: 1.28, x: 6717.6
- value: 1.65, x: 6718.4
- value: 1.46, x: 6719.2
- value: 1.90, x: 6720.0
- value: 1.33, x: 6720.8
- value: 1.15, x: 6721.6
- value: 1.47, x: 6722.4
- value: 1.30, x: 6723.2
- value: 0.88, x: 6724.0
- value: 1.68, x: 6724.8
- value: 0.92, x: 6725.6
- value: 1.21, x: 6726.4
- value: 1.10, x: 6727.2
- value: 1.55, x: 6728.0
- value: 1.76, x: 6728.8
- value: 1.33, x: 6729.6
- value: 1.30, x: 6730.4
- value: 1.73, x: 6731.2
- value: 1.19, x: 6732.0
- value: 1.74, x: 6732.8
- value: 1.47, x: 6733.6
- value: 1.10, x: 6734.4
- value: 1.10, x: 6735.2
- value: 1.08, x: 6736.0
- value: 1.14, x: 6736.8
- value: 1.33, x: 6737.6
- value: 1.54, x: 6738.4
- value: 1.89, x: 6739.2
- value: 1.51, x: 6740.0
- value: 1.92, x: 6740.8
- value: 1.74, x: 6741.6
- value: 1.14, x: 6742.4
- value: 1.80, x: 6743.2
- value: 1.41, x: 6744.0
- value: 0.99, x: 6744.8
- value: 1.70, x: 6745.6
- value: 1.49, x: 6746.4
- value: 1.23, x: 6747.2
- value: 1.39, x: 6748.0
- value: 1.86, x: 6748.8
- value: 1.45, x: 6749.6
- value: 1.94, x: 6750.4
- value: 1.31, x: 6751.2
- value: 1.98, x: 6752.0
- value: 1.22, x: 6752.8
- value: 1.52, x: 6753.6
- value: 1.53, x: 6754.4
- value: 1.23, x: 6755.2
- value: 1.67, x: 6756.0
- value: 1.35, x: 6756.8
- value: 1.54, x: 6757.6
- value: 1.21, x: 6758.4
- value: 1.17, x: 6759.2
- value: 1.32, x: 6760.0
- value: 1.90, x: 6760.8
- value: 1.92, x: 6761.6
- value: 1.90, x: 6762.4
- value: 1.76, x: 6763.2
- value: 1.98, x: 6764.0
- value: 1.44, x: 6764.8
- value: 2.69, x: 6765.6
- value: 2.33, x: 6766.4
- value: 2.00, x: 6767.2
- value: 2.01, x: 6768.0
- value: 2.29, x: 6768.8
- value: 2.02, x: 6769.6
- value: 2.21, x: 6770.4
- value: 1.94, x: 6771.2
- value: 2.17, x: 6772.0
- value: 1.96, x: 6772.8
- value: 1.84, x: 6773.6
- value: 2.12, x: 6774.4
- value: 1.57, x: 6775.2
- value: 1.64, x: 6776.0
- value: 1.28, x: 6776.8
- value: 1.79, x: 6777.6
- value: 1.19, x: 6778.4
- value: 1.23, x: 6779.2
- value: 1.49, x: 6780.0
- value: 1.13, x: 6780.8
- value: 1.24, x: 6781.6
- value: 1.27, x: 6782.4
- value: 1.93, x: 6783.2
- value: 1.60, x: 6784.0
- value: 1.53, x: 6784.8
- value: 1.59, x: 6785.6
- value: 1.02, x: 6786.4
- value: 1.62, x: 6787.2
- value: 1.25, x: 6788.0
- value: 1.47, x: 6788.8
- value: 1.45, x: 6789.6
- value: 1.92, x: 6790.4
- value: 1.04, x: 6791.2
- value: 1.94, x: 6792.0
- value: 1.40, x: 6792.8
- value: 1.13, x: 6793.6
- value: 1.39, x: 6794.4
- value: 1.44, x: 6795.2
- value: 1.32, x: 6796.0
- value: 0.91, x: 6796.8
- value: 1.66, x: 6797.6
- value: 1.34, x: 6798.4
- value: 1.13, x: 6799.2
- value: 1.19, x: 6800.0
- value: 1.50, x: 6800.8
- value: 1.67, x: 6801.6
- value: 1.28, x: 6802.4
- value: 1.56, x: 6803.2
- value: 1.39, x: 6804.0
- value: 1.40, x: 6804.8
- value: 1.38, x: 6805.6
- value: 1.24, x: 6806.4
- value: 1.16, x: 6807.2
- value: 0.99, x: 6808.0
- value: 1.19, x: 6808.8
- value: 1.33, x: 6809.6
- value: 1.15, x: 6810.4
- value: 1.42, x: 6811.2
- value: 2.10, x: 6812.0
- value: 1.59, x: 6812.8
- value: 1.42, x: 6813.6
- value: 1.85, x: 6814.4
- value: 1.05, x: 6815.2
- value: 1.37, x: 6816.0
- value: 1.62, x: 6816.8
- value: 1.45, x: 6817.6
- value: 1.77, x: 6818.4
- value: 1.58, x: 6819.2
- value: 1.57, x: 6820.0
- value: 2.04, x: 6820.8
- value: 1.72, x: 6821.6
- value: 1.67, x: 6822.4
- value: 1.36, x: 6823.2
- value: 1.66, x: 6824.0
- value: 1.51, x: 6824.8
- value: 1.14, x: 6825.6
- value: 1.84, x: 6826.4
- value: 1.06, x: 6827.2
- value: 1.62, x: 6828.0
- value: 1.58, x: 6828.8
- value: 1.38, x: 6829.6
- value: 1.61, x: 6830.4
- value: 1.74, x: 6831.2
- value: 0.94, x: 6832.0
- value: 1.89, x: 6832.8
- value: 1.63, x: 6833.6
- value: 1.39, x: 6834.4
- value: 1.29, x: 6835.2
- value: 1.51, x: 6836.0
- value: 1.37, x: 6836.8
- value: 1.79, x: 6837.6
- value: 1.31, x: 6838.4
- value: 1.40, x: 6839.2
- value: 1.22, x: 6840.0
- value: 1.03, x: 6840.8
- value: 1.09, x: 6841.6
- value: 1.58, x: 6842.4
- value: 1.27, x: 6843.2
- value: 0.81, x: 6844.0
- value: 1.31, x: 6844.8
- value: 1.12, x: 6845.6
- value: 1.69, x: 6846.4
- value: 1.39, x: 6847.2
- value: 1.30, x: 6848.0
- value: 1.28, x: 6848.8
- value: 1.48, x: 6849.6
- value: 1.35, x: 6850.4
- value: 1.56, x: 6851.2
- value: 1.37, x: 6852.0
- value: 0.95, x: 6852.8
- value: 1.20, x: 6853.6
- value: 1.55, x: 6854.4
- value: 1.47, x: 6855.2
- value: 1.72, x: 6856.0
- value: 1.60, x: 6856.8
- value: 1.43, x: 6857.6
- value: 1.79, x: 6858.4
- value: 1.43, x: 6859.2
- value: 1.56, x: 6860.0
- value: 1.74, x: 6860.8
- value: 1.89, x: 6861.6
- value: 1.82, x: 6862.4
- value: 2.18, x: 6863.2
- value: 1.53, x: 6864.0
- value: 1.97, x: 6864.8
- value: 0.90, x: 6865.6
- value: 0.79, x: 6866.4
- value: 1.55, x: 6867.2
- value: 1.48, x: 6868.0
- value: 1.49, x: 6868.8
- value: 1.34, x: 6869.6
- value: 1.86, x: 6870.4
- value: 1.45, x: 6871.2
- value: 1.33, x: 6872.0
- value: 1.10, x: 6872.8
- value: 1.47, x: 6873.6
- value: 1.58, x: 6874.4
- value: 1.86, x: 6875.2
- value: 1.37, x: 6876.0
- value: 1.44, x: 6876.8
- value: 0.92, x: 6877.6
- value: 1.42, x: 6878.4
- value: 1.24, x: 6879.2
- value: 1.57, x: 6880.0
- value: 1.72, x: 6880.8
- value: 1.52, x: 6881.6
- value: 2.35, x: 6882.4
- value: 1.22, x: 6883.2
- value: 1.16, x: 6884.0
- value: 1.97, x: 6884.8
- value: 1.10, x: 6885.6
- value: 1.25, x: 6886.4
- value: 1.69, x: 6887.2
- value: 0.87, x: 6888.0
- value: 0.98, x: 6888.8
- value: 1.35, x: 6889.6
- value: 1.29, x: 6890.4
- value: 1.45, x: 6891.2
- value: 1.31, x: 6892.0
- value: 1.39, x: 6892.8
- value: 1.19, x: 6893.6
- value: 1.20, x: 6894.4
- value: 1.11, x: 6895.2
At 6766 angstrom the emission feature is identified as [O II] 3727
